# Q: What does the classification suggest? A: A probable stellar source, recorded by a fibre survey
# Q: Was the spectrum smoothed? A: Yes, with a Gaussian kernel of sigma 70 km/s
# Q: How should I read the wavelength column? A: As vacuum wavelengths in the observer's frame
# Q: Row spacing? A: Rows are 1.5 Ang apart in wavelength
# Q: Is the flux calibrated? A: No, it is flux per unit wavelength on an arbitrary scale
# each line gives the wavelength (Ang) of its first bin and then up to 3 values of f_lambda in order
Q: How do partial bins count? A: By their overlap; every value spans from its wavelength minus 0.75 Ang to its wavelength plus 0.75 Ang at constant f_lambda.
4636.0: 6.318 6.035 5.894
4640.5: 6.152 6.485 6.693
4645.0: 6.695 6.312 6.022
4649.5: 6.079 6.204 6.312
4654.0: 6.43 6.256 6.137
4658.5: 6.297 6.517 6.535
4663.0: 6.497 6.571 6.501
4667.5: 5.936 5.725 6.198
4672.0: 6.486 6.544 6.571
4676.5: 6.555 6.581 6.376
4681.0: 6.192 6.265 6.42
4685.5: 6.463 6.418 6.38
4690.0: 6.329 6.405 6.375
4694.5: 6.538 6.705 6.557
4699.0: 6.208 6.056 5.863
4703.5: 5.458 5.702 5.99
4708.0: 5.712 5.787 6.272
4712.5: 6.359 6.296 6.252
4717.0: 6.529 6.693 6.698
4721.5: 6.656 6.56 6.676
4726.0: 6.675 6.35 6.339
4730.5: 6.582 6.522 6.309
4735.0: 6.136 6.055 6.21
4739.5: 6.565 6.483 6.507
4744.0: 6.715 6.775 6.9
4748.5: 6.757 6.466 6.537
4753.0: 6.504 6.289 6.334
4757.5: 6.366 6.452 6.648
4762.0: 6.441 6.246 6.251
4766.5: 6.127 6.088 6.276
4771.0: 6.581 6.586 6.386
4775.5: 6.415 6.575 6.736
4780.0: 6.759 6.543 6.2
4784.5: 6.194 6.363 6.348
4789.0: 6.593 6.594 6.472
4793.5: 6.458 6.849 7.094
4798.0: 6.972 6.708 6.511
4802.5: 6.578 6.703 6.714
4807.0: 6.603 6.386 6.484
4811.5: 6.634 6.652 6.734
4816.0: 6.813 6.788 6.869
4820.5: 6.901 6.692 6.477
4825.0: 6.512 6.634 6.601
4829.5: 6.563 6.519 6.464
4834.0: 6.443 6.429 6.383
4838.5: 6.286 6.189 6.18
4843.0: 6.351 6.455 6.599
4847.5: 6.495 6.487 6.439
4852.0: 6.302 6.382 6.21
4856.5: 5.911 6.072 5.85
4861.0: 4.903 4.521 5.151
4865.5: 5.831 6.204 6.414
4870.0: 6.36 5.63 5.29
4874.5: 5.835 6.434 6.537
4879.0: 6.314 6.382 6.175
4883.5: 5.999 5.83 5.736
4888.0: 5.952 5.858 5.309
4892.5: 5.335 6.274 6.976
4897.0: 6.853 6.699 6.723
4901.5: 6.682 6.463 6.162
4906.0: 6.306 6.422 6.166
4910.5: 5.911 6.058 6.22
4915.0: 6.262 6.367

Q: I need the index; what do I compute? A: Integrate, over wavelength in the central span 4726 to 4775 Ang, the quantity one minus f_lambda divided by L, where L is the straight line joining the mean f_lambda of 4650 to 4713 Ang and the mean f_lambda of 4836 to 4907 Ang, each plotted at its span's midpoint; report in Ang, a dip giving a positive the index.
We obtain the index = -1.68 Ang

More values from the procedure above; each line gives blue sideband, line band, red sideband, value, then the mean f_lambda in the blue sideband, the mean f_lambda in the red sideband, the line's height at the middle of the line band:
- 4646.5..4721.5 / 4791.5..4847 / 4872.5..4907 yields -3.2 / 6.29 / 6.19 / 6.22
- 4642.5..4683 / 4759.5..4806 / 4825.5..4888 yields -2.2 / 6.35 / 6.14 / 6.22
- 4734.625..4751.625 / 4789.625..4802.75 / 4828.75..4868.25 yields -0.8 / 6.52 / 6.14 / 6.33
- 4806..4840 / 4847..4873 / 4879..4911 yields 1.9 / 6.58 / 6.21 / 6.39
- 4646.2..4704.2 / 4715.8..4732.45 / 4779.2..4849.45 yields -0.4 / 6.32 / 6.56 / 6.4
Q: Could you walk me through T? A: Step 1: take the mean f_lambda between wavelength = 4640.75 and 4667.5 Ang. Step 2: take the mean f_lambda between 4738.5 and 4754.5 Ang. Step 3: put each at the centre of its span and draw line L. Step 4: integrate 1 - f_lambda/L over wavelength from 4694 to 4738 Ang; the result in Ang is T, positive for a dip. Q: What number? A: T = 1.56 Ang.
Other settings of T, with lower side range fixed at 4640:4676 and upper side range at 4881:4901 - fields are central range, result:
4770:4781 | -0.6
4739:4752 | -0.8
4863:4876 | 0.7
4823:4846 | -0.9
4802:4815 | -0.8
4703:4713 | 0.6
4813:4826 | -1.1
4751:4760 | -0.2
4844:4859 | -0.4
